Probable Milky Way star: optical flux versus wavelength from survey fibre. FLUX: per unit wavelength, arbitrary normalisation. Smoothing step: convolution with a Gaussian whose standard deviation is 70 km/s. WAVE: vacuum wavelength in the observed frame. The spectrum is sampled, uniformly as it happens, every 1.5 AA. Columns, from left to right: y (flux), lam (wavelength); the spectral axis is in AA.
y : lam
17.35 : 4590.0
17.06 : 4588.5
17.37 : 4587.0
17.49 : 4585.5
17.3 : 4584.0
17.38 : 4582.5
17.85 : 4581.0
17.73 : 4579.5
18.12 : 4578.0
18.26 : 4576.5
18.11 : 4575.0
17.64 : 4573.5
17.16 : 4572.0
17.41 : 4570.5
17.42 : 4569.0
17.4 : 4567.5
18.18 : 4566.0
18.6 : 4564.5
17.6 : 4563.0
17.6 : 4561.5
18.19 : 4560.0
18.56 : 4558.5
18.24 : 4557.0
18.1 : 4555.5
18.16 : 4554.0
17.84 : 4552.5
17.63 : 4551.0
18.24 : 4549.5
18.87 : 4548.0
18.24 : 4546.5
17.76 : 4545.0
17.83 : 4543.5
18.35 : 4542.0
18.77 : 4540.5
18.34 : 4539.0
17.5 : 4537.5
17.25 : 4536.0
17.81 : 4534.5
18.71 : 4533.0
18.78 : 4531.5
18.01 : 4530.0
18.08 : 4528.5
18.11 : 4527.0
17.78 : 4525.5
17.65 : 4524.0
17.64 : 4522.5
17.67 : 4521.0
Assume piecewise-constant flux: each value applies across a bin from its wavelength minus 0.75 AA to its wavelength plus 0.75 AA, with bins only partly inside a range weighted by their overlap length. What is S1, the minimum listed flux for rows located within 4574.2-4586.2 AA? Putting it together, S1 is 17.3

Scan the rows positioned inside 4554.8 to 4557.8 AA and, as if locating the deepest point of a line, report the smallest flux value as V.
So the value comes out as 18.1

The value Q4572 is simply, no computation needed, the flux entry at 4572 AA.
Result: 17.16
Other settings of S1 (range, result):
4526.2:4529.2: 18.08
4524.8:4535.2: 17.78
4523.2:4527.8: 17.65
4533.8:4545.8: 17.25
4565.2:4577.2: 17.16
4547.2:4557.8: 17.63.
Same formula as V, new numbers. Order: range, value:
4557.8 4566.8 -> 17.6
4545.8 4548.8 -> 18.24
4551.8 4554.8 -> 17.84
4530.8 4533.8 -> 18.71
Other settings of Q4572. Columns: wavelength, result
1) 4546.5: 18.24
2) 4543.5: 17.83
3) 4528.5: 18.08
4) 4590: 17.35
